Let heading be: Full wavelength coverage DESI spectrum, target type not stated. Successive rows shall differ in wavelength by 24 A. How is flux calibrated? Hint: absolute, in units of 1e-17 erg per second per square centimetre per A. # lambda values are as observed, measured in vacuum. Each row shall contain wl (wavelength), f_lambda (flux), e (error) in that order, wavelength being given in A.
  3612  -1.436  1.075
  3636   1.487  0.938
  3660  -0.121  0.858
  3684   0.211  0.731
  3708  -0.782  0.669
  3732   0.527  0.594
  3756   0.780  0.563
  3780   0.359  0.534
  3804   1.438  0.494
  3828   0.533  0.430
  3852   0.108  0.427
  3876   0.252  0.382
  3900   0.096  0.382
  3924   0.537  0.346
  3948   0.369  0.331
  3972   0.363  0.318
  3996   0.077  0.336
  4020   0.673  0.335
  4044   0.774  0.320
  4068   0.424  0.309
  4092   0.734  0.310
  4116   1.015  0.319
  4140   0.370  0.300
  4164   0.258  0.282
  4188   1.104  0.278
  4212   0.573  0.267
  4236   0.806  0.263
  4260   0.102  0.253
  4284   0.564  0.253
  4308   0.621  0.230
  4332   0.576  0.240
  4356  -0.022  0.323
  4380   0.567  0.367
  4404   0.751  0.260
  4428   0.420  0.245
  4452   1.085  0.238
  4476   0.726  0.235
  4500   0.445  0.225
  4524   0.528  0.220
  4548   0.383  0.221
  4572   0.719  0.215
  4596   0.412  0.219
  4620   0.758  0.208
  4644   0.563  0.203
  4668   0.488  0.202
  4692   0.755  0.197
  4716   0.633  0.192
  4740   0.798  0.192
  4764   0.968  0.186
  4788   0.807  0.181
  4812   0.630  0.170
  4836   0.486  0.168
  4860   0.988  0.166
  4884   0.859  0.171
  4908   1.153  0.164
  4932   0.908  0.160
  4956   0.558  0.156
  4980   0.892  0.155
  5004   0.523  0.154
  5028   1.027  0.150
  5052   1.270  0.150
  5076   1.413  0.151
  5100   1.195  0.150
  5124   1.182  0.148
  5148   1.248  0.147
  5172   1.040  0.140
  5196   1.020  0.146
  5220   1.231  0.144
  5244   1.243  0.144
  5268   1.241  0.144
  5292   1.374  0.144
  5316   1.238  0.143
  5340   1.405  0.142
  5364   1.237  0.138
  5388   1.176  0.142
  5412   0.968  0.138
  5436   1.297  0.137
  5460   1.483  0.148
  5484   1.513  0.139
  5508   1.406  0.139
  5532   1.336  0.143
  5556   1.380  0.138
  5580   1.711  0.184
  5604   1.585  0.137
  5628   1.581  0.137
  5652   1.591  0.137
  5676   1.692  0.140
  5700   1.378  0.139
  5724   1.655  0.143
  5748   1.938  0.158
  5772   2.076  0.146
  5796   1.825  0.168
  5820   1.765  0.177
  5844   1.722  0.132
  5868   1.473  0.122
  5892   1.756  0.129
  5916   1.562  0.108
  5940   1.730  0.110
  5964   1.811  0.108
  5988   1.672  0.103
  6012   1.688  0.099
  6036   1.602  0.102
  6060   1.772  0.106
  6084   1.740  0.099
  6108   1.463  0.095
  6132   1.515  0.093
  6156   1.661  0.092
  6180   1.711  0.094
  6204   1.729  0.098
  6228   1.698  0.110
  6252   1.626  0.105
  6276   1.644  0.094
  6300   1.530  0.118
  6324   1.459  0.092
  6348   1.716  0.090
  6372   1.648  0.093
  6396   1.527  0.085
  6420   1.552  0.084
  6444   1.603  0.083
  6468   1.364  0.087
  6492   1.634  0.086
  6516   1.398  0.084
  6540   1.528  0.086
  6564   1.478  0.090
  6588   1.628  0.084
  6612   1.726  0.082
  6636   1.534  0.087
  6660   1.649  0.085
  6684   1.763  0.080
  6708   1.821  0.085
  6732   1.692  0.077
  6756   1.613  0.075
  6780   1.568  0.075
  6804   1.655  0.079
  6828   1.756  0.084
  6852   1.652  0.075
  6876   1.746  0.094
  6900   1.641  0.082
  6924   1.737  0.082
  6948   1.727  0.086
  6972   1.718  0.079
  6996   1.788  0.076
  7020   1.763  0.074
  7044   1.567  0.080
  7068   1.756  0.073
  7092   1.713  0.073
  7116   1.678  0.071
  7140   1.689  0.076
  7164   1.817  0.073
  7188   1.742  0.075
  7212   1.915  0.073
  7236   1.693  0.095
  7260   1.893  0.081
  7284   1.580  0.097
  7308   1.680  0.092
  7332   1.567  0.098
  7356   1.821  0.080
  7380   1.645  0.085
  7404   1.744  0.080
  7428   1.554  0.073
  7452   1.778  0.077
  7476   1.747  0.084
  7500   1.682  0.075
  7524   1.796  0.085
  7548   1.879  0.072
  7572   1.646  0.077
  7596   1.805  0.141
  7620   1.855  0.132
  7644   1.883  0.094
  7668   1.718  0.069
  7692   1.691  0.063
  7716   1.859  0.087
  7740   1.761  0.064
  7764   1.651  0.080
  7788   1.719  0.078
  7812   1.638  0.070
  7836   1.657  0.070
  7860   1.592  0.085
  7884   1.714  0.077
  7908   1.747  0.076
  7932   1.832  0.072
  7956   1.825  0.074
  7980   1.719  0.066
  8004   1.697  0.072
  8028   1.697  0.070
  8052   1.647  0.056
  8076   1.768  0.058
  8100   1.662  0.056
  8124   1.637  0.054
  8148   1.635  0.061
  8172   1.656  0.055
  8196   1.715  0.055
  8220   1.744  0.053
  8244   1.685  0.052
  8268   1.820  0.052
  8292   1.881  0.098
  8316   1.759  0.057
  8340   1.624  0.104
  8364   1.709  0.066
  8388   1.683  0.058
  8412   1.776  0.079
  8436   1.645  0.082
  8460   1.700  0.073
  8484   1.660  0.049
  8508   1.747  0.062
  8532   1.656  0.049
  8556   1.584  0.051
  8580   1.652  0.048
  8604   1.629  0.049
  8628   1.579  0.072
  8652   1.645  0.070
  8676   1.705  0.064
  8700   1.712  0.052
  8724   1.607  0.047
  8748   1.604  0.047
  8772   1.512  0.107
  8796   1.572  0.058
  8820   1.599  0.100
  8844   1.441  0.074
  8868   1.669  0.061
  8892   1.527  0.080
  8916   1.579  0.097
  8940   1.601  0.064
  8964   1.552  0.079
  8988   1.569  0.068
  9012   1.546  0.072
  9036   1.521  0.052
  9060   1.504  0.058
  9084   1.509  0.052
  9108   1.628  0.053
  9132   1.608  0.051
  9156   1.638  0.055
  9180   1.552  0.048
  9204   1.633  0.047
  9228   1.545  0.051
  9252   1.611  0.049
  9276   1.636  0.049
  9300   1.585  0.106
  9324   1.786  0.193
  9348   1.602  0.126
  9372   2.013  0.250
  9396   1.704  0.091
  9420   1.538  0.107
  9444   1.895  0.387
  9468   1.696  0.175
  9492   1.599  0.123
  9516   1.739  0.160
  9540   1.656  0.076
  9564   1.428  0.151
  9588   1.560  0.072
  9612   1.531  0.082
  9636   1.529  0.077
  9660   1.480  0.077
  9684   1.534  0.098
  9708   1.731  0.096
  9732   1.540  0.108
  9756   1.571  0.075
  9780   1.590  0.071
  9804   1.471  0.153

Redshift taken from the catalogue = 0.259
